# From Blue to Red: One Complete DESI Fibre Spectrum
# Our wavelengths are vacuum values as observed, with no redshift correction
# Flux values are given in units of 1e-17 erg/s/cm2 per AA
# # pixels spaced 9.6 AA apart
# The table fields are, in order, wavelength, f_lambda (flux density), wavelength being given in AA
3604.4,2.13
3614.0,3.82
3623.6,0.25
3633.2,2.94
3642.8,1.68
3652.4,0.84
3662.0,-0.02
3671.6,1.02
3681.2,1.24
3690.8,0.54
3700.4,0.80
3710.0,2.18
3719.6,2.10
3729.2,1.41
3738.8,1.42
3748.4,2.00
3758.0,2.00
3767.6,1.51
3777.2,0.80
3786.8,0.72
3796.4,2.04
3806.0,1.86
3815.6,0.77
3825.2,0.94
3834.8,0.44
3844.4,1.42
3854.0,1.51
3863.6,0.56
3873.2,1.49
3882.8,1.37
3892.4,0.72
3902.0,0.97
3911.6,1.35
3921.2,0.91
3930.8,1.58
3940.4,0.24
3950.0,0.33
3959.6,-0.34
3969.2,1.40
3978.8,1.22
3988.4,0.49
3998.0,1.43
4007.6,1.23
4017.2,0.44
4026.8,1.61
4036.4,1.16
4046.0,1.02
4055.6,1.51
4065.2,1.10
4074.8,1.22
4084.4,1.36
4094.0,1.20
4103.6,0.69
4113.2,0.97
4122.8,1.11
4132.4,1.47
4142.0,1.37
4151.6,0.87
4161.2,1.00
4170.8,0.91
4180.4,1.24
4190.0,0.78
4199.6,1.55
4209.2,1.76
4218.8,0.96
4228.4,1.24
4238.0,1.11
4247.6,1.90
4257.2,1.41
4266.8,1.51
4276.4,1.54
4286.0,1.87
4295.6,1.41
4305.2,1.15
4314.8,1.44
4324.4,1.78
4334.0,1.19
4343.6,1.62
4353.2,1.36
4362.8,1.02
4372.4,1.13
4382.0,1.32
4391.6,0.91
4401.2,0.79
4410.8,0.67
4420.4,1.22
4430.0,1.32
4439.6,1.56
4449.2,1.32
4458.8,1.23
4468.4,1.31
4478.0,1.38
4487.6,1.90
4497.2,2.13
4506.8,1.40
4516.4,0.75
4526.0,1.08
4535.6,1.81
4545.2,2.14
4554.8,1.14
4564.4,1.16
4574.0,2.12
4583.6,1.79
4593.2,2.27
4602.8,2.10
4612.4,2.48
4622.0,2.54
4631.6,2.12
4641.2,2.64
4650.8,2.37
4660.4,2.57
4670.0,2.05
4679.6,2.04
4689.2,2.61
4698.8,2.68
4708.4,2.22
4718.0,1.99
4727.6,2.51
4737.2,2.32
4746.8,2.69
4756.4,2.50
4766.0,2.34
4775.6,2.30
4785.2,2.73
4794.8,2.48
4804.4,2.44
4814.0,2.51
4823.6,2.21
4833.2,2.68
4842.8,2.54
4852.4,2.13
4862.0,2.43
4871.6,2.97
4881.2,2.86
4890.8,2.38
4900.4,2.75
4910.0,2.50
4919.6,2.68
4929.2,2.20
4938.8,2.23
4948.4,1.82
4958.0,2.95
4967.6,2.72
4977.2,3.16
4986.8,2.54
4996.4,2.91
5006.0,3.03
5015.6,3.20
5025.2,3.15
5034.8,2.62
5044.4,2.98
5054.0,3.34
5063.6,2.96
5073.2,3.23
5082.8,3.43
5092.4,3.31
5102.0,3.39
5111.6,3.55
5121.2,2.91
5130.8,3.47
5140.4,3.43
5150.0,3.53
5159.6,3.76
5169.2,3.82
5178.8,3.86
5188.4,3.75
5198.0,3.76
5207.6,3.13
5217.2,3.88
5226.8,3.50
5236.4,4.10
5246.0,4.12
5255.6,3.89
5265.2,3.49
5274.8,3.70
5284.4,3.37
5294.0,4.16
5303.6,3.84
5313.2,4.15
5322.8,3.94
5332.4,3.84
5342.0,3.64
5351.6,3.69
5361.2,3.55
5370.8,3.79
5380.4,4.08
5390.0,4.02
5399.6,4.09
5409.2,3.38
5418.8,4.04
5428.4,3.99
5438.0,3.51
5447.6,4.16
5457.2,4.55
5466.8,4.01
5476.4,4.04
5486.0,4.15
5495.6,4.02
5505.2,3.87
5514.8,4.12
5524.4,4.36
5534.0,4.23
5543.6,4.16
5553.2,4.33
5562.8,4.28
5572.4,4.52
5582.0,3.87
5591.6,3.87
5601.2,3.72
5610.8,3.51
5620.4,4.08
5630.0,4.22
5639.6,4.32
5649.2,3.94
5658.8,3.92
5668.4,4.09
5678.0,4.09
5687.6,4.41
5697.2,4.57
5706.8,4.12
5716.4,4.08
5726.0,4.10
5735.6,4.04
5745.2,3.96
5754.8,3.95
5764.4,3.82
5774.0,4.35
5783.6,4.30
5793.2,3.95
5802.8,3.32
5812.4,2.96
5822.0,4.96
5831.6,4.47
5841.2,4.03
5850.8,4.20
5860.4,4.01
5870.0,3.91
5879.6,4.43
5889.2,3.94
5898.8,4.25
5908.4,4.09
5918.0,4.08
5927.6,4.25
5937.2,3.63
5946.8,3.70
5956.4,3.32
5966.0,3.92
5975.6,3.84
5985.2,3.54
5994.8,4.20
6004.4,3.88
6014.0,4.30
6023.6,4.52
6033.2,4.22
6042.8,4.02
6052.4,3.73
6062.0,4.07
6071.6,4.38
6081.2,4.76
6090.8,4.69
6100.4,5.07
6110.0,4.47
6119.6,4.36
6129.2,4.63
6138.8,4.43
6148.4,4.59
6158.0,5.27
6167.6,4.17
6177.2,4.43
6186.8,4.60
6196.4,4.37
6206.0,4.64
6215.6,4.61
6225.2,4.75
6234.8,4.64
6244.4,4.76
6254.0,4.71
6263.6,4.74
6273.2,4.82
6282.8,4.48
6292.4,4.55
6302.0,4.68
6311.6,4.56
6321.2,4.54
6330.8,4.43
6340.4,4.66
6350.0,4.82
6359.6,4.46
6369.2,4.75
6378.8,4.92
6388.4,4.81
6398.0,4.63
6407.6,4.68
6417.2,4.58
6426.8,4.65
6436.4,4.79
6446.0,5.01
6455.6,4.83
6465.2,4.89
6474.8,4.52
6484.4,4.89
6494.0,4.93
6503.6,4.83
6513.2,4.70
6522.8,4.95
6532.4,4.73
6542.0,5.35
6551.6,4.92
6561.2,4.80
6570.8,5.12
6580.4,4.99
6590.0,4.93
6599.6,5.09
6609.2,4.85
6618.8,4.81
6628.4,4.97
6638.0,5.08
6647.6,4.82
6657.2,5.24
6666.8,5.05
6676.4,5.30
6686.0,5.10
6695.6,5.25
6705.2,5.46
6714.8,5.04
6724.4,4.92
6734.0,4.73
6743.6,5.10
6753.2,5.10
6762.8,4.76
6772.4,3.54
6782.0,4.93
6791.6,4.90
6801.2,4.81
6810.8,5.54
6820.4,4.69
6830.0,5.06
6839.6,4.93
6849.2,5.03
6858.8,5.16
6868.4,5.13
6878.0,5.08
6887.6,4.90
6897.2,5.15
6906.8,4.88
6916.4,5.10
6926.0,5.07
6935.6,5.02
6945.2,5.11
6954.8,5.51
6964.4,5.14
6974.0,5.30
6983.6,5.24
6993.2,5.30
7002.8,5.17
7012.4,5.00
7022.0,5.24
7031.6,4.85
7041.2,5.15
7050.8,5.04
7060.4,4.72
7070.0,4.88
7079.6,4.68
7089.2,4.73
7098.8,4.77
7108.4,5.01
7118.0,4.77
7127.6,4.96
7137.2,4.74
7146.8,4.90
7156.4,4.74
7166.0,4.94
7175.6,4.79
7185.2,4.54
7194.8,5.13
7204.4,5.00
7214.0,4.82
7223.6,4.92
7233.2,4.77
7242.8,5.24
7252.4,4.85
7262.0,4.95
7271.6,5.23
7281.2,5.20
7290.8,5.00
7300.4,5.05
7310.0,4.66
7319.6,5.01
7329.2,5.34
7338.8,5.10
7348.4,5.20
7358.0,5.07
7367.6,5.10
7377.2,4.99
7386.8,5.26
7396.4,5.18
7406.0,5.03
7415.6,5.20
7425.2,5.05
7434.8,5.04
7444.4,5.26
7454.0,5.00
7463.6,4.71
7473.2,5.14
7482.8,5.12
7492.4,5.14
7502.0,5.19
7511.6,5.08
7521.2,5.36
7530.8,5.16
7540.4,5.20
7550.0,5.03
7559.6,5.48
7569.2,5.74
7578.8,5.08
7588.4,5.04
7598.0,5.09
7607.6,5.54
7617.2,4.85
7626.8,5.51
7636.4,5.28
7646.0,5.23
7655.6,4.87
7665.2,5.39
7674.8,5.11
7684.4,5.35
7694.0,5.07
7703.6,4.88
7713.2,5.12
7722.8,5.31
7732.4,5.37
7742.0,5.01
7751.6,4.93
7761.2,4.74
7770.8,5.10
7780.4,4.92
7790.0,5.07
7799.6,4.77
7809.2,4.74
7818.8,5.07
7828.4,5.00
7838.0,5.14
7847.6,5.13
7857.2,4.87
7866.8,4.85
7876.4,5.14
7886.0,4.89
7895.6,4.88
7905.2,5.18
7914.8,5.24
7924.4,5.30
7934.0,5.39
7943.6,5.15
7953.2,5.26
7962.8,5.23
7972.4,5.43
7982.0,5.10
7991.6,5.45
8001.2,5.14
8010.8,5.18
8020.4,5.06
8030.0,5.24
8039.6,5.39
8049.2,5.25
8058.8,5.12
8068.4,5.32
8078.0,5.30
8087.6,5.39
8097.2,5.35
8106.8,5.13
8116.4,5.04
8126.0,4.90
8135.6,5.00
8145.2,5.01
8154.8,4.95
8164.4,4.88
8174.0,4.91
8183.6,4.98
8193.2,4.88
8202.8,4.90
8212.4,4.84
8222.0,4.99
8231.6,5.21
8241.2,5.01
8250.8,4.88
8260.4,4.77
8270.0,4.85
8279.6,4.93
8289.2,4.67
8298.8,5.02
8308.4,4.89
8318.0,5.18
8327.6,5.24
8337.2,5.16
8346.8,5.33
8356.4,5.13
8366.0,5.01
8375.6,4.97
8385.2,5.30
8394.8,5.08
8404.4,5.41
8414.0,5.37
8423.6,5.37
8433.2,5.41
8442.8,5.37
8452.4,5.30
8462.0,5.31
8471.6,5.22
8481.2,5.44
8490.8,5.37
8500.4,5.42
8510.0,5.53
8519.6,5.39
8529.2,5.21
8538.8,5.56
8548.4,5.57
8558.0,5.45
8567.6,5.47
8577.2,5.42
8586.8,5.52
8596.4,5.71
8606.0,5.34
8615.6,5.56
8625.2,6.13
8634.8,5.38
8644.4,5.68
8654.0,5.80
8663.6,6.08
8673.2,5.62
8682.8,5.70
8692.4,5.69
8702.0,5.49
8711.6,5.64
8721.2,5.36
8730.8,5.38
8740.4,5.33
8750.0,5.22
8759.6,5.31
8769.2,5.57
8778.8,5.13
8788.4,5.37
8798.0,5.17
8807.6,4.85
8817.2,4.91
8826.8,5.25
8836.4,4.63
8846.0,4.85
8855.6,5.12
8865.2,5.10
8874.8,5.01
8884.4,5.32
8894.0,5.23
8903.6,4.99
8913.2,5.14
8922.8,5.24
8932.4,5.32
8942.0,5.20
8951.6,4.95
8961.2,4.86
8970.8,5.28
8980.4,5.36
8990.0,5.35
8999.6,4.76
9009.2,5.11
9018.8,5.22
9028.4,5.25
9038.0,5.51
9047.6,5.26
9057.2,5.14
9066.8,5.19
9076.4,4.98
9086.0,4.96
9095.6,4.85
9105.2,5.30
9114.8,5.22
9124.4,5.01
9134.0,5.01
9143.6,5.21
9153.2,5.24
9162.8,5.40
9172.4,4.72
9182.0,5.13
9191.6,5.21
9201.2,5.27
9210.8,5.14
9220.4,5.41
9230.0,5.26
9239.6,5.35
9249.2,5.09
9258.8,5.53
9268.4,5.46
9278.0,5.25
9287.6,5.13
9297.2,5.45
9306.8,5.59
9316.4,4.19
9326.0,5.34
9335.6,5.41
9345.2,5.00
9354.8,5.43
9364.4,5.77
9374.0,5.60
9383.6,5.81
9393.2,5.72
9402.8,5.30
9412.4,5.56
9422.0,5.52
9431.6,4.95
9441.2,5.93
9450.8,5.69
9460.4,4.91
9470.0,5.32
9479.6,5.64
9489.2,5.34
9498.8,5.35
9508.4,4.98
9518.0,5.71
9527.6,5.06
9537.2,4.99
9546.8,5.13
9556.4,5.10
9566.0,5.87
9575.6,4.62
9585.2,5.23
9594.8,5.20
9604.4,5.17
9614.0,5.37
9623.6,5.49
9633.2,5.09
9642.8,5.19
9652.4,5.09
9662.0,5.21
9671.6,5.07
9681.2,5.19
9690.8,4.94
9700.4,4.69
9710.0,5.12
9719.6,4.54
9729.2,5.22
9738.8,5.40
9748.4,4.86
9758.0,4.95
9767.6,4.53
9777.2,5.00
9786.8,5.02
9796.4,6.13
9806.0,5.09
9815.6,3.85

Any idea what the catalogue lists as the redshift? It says 0.149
